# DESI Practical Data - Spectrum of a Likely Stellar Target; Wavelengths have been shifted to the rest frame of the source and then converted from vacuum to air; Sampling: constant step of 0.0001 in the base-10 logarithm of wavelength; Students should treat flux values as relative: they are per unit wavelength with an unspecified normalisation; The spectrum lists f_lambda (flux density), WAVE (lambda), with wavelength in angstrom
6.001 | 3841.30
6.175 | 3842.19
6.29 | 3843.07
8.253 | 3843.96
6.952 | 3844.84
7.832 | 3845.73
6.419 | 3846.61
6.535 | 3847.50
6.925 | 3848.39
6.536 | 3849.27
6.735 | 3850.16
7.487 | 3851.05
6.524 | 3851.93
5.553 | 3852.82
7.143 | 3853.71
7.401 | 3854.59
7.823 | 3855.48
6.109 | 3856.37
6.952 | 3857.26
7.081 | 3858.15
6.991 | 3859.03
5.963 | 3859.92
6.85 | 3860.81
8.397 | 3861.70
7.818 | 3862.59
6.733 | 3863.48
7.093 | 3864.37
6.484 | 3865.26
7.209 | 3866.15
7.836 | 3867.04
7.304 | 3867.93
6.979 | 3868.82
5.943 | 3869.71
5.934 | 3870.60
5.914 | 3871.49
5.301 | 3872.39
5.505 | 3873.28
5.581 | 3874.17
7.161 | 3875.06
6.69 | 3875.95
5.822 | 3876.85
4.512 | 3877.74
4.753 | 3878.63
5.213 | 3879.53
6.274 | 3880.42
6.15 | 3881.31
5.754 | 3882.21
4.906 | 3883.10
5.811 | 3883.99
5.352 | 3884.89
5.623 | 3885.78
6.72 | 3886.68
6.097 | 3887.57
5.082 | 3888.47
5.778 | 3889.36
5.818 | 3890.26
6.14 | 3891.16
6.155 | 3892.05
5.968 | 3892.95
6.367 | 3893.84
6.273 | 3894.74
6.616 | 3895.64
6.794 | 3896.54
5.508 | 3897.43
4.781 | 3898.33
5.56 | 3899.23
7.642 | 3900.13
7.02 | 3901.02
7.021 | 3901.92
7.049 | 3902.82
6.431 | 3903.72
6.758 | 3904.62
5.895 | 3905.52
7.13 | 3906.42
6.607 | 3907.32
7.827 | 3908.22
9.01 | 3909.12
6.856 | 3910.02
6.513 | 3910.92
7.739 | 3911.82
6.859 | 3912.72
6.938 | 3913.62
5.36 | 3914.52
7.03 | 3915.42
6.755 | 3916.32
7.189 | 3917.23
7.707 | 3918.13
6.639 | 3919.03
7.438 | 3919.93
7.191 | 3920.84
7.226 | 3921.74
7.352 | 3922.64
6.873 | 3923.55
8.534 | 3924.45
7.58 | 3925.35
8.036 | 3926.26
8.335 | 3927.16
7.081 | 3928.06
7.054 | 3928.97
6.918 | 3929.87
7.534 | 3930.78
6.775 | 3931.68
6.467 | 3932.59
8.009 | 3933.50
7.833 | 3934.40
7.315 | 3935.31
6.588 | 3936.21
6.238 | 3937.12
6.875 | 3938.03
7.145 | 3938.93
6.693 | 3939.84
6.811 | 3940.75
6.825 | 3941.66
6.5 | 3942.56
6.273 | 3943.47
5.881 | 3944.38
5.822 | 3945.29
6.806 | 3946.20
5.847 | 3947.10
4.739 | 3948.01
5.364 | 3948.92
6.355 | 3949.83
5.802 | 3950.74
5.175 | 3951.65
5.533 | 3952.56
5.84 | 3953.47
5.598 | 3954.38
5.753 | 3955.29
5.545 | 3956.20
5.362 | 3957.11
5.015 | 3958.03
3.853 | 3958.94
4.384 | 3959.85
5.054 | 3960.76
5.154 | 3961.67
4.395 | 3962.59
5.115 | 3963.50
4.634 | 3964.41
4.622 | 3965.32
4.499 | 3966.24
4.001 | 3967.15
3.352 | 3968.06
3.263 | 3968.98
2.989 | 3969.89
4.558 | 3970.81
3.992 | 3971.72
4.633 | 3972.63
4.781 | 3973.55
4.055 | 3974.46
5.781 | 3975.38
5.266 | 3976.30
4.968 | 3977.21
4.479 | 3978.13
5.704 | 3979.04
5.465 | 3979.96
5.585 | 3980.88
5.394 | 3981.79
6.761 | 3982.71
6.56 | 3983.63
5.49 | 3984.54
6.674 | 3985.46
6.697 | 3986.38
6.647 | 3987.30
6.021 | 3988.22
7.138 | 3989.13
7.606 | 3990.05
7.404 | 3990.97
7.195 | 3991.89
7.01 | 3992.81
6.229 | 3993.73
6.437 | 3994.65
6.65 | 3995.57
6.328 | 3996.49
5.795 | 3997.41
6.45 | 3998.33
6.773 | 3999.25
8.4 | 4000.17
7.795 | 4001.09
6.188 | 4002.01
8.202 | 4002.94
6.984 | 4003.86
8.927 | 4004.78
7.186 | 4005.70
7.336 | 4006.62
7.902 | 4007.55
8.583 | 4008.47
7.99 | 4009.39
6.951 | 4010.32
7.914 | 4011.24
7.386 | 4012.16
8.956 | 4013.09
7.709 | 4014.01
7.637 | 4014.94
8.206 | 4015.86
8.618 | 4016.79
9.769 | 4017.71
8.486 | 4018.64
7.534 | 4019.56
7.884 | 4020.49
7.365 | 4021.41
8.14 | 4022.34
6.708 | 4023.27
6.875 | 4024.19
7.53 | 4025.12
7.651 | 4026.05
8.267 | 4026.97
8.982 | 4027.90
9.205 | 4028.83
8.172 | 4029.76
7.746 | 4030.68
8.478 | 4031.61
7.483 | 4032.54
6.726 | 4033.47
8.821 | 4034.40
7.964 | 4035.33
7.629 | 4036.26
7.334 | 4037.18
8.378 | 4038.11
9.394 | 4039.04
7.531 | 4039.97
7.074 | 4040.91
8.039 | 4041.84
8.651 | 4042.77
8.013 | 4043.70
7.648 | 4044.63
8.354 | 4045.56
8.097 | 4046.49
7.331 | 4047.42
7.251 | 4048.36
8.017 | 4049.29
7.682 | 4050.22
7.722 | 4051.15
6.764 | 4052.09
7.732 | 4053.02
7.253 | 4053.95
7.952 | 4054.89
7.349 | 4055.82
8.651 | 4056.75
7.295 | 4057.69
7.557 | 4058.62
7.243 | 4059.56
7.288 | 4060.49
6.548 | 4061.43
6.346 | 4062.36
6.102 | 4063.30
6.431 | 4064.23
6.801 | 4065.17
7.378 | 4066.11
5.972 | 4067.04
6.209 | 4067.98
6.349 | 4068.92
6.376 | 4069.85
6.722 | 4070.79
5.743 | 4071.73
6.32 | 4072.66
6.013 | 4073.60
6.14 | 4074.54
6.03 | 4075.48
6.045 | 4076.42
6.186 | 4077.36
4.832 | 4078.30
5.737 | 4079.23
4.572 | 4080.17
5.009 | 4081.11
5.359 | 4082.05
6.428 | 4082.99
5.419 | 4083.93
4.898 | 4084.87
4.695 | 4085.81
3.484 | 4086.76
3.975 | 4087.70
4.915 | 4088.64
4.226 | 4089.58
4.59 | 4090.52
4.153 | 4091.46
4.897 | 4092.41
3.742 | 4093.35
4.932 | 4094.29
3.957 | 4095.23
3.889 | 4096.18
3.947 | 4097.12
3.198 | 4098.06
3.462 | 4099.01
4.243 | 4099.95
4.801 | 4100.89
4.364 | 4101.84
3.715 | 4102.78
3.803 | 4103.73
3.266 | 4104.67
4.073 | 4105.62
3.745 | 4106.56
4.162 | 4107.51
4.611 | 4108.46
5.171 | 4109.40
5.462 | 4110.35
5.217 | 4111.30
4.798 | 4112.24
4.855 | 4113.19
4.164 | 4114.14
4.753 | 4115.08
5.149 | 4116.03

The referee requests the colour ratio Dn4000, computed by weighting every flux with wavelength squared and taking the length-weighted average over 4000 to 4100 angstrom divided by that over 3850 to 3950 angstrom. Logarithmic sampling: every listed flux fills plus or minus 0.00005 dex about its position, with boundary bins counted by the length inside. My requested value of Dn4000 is 1.1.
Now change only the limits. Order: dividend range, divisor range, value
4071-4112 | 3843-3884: 0.81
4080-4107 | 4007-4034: 0.56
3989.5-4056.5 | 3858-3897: 1.33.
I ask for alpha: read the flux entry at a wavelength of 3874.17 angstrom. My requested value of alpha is 5.581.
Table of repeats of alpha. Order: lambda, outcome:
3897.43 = 5.508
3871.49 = 5.914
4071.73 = 5.743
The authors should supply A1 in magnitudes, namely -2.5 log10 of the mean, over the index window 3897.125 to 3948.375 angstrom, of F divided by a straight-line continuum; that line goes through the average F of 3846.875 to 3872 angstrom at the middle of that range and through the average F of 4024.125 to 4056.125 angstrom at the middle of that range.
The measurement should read 0.05 mag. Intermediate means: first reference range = 6.86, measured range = 6.89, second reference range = 7.87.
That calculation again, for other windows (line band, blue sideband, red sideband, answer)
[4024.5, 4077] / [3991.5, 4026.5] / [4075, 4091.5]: -0.200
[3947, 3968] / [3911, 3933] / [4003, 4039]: 0.419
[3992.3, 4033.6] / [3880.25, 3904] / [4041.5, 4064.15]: -0.069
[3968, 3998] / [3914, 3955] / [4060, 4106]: 0.092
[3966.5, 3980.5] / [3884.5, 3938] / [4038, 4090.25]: 0.438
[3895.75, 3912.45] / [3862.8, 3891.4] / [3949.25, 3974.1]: -0.199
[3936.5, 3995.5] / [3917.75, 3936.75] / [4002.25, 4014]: 0.329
